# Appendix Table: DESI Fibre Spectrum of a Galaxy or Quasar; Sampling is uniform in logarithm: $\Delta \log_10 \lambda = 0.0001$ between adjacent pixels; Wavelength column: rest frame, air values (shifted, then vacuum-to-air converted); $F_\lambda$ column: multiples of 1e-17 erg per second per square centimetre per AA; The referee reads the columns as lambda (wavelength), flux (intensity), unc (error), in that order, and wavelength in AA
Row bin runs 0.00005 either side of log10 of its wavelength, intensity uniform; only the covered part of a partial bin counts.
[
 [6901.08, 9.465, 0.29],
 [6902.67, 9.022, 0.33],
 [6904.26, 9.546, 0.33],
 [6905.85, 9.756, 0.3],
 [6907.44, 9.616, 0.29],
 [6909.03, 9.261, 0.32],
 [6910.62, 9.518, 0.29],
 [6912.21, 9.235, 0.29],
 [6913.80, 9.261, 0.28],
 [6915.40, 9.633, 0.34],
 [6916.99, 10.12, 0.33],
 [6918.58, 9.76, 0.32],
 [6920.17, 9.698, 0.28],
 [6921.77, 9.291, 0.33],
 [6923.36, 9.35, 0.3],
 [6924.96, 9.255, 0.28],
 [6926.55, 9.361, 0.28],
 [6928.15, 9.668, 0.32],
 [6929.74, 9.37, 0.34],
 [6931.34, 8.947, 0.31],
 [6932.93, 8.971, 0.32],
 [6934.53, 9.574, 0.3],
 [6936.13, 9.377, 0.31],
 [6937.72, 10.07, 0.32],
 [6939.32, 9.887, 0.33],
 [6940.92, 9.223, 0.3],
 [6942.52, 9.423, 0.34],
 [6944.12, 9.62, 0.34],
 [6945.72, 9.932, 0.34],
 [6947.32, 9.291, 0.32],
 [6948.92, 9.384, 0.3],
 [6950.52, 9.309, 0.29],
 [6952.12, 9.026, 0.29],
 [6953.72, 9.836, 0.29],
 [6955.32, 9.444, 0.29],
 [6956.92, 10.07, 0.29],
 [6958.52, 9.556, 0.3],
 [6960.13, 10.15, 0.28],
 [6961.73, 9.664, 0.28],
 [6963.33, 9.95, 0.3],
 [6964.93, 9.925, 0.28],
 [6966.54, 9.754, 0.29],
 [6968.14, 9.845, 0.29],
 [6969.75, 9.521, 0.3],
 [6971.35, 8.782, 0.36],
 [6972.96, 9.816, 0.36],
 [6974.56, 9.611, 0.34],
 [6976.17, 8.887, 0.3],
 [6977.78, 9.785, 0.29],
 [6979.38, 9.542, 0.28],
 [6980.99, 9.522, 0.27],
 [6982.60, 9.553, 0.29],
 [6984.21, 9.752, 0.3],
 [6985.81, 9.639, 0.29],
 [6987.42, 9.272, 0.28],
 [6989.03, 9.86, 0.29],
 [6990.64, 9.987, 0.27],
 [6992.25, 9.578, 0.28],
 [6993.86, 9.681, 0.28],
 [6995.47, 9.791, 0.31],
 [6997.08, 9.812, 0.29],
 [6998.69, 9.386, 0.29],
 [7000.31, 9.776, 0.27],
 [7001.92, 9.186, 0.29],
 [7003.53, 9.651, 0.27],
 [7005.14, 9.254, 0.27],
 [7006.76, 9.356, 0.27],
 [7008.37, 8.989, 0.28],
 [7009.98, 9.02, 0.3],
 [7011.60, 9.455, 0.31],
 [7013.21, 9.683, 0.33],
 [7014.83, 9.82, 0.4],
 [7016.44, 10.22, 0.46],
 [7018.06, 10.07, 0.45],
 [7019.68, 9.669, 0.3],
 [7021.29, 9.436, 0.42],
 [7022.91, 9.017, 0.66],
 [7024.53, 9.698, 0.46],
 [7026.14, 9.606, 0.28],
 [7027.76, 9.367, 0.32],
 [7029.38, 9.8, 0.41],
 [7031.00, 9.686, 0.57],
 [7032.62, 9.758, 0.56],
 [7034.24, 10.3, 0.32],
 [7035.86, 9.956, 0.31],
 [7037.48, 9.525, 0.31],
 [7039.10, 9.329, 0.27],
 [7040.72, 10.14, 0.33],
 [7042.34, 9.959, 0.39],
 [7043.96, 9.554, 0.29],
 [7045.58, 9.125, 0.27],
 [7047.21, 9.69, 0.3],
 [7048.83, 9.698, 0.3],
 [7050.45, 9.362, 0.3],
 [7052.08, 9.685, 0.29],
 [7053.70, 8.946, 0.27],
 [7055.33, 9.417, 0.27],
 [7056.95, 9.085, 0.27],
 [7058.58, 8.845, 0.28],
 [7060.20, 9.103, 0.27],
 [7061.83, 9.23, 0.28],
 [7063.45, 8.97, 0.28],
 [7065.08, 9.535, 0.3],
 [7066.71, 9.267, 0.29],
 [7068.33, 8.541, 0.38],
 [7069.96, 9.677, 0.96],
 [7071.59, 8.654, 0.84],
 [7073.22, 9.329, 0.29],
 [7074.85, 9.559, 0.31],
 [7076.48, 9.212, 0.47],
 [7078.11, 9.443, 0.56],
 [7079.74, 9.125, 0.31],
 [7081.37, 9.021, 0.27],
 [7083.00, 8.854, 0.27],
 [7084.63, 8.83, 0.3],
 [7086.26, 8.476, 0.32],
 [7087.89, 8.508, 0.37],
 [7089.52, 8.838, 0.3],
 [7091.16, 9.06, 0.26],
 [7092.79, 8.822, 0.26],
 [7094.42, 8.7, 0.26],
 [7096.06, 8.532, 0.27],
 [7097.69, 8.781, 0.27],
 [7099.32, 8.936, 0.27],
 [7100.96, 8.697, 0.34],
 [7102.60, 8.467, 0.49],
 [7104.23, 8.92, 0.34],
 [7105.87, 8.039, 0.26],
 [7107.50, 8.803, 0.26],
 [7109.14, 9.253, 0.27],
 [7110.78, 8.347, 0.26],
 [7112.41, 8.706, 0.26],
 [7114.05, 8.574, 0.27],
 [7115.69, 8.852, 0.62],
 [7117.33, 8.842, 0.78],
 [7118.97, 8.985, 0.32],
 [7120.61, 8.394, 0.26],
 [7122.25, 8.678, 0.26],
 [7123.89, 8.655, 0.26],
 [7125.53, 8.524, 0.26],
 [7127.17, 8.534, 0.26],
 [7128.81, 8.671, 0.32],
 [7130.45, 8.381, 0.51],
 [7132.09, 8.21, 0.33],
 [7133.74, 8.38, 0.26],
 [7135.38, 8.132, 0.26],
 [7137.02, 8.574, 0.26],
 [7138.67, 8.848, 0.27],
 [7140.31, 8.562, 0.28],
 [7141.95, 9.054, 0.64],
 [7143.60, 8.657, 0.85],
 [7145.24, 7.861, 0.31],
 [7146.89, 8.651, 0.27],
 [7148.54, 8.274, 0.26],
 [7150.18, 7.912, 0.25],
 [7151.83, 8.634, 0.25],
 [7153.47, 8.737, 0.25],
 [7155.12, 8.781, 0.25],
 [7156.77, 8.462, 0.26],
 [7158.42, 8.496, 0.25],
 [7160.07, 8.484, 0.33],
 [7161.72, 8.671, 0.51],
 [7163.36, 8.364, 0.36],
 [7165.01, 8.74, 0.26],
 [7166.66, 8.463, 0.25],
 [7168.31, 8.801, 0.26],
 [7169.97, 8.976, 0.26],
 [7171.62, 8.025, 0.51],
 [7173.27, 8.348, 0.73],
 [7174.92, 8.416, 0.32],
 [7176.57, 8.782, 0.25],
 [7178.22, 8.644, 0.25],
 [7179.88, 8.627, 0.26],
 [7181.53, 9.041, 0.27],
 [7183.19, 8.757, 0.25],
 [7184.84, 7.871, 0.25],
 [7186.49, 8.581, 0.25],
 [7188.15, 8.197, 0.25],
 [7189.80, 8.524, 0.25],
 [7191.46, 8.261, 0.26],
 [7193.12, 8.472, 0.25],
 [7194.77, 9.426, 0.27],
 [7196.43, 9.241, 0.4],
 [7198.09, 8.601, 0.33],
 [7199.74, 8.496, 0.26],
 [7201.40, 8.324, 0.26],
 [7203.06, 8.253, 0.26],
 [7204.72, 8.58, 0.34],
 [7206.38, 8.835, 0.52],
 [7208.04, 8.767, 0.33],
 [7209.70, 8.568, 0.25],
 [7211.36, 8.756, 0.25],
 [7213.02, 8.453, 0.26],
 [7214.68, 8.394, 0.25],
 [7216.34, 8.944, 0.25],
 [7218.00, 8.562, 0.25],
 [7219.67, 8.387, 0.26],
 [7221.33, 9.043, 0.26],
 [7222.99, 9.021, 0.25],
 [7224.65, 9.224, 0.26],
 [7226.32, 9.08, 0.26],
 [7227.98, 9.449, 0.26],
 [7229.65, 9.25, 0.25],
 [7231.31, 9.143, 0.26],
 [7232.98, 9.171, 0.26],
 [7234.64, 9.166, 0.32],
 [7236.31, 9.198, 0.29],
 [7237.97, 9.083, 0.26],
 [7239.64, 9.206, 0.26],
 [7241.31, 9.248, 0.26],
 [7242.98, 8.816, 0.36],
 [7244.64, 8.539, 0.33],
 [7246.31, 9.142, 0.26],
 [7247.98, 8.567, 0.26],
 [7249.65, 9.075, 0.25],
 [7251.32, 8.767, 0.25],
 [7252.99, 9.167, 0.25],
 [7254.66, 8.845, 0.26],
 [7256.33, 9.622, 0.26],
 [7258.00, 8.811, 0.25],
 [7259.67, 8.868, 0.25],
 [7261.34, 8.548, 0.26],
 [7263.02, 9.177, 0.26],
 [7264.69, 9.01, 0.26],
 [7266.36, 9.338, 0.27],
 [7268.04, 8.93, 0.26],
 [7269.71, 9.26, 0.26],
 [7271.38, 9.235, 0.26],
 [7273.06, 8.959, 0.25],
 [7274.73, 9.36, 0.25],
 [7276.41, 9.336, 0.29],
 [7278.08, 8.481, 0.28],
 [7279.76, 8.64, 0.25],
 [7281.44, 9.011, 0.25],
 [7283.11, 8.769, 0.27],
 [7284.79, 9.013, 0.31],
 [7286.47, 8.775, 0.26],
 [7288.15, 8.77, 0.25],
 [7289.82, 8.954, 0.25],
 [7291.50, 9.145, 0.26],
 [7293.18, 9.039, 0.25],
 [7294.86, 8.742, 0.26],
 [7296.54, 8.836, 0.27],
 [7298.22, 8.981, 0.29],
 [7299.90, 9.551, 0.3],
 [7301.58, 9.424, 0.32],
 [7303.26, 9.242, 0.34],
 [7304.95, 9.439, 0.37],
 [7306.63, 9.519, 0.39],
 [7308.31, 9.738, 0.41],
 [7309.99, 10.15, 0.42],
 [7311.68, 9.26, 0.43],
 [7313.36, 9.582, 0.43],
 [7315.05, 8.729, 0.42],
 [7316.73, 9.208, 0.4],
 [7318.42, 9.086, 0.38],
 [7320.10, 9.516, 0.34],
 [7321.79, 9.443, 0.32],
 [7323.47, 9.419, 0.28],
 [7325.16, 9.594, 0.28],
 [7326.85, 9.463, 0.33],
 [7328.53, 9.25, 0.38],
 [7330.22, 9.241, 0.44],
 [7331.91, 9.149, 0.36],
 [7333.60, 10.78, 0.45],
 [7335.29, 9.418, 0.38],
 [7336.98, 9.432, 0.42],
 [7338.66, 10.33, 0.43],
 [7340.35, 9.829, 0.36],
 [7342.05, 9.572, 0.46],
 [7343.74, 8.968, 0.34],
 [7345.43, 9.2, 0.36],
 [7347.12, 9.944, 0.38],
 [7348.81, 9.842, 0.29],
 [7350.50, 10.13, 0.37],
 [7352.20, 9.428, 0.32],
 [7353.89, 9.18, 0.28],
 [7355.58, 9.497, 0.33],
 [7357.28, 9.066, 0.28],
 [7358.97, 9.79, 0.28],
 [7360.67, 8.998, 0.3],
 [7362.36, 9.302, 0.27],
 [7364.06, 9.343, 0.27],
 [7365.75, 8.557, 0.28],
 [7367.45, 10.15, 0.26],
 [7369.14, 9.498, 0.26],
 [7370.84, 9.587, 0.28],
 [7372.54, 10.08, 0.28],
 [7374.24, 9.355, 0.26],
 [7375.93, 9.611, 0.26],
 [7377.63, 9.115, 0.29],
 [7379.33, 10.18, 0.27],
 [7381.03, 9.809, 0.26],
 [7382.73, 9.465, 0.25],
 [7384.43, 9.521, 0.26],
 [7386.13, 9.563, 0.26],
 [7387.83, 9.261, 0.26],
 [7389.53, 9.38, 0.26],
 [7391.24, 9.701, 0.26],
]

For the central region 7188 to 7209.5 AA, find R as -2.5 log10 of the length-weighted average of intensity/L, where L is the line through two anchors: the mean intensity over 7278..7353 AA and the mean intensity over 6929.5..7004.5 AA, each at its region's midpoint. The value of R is 0.10 mag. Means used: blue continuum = 9.58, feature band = 8.63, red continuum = 9.34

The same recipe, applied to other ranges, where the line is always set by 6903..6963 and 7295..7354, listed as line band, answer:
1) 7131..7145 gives 0.12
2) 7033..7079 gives 0.01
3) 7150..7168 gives 0.11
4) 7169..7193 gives 0.12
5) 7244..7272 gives 0.06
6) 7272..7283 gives 0.06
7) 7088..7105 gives 0.09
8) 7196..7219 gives 0.11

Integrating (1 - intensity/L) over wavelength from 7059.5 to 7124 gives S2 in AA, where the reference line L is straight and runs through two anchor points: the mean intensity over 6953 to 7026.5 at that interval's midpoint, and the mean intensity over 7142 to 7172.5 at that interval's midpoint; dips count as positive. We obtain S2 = 0.4 AA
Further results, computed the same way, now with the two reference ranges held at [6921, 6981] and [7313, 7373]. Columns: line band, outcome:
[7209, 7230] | 1.4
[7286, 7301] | 0.8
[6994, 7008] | 0.0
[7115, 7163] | 4.9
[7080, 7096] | 1.2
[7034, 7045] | -0.3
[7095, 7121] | 2.2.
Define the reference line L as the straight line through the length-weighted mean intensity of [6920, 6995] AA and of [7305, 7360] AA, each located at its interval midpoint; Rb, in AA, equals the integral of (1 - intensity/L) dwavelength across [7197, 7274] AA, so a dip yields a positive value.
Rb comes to 5.0 AA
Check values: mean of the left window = 9.55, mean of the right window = 9.52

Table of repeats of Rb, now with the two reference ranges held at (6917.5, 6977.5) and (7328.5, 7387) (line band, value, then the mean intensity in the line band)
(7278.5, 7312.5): 1.5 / 9.14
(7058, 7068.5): 0.5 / 9.11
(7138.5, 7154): 1.7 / 8.51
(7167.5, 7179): 1.2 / 8.57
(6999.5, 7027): 0.0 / 9.52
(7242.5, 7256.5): 0.9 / 8.92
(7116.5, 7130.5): 1.3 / 8.64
